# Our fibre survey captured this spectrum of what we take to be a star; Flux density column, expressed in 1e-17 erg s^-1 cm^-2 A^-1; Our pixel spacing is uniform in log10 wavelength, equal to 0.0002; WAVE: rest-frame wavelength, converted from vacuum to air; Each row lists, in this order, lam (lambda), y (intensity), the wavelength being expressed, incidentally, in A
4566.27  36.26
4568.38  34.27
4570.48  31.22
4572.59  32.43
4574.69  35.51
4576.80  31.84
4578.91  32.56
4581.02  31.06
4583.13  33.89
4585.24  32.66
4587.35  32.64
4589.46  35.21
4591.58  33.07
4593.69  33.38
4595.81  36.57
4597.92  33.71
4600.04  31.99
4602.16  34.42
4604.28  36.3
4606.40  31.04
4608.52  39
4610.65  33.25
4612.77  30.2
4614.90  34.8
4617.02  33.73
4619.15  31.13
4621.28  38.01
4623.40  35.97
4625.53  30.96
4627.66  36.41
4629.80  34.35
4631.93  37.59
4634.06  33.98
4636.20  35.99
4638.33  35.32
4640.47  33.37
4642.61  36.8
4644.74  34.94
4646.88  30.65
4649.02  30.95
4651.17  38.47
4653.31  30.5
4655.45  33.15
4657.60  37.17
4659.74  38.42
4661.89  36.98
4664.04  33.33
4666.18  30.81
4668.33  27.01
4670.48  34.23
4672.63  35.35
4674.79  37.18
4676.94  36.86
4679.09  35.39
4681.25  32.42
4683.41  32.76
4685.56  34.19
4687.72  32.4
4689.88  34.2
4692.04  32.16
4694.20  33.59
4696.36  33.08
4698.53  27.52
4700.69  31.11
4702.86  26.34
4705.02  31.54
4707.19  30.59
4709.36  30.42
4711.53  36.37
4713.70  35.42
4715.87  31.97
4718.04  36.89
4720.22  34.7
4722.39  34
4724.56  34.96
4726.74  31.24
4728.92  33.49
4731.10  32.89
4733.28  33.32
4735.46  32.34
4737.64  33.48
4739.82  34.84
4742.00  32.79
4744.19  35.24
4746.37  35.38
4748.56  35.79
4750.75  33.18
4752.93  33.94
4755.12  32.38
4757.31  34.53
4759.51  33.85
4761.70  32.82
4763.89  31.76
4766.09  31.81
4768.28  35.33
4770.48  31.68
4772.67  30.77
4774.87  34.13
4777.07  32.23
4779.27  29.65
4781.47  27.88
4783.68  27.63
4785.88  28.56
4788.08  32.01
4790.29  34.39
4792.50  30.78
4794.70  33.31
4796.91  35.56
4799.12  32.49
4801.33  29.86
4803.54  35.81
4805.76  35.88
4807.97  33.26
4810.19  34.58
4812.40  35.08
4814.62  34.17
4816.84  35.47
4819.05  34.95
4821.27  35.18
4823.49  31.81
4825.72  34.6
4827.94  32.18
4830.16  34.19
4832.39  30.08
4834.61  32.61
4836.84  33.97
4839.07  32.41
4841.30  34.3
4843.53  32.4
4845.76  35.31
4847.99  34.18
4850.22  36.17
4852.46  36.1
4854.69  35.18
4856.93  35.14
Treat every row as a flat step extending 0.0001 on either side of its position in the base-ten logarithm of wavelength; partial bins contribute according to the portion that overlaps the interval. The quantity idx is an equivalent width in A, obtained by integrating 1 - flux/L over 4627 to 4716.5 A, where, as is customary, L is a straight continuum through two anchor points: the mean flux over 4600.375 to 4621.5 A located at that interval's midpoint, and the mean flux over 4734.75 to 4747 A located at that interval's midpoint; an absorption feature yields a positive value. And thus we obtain 1.0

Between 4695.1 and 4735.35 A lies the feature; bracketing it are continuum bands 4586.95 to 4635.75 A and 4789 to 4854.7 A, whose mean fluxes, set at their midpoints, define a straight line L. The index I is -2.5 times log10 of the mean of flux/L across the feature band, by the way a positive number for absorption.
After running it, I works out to 0.050 mag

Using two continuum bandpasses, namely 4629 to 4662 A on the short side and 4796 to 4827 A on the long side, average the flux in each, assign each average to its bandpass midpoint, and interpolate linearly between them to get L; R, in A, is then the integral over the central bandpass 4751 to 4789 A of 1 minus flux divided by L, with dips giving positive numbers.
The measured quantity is 2.76 A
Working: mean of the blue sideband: 34.9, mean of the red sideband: 34.2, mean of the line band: 31.9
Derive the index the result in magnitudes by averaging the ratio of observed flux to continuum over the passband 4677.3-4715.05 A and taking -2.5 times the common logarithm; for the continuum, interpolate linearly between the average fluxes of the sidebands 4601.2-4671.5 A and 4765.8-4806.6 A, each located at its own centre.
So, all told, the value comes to 0.03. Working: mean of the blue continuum 34.2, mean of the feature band 32.4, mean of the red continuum 32.1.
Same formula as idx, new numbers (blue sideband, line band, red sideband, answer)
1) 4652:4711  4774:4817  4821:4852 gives 1.0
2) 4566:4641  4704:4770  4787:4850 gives 0.4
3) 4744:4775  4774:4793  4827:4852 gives 1.5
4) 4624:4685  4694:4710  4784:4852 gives 1.8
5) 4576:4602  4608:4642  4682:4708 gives -1.9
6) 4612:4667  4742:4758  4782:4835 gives -0.3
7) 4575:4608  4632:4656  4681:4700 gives -0.9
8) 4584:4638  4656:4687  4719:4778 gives -0.4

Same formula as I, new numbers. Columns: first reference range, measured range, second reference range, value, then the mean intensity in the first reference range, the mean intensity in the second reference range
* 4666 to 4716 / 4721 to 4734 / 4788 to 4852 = -0.01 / 32.7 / 33.7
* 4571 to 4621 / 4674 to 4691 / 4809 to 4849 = -0.02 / 33.5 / 33.7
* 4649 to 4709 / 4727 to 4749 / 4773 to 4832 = -0.03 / 33.1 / 32.8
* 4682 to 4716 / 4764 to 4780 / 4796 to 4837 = 0.03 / 32.1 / 33.8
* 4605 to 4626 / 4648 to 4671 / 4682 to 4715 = -0.02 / 33.9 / 32.1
